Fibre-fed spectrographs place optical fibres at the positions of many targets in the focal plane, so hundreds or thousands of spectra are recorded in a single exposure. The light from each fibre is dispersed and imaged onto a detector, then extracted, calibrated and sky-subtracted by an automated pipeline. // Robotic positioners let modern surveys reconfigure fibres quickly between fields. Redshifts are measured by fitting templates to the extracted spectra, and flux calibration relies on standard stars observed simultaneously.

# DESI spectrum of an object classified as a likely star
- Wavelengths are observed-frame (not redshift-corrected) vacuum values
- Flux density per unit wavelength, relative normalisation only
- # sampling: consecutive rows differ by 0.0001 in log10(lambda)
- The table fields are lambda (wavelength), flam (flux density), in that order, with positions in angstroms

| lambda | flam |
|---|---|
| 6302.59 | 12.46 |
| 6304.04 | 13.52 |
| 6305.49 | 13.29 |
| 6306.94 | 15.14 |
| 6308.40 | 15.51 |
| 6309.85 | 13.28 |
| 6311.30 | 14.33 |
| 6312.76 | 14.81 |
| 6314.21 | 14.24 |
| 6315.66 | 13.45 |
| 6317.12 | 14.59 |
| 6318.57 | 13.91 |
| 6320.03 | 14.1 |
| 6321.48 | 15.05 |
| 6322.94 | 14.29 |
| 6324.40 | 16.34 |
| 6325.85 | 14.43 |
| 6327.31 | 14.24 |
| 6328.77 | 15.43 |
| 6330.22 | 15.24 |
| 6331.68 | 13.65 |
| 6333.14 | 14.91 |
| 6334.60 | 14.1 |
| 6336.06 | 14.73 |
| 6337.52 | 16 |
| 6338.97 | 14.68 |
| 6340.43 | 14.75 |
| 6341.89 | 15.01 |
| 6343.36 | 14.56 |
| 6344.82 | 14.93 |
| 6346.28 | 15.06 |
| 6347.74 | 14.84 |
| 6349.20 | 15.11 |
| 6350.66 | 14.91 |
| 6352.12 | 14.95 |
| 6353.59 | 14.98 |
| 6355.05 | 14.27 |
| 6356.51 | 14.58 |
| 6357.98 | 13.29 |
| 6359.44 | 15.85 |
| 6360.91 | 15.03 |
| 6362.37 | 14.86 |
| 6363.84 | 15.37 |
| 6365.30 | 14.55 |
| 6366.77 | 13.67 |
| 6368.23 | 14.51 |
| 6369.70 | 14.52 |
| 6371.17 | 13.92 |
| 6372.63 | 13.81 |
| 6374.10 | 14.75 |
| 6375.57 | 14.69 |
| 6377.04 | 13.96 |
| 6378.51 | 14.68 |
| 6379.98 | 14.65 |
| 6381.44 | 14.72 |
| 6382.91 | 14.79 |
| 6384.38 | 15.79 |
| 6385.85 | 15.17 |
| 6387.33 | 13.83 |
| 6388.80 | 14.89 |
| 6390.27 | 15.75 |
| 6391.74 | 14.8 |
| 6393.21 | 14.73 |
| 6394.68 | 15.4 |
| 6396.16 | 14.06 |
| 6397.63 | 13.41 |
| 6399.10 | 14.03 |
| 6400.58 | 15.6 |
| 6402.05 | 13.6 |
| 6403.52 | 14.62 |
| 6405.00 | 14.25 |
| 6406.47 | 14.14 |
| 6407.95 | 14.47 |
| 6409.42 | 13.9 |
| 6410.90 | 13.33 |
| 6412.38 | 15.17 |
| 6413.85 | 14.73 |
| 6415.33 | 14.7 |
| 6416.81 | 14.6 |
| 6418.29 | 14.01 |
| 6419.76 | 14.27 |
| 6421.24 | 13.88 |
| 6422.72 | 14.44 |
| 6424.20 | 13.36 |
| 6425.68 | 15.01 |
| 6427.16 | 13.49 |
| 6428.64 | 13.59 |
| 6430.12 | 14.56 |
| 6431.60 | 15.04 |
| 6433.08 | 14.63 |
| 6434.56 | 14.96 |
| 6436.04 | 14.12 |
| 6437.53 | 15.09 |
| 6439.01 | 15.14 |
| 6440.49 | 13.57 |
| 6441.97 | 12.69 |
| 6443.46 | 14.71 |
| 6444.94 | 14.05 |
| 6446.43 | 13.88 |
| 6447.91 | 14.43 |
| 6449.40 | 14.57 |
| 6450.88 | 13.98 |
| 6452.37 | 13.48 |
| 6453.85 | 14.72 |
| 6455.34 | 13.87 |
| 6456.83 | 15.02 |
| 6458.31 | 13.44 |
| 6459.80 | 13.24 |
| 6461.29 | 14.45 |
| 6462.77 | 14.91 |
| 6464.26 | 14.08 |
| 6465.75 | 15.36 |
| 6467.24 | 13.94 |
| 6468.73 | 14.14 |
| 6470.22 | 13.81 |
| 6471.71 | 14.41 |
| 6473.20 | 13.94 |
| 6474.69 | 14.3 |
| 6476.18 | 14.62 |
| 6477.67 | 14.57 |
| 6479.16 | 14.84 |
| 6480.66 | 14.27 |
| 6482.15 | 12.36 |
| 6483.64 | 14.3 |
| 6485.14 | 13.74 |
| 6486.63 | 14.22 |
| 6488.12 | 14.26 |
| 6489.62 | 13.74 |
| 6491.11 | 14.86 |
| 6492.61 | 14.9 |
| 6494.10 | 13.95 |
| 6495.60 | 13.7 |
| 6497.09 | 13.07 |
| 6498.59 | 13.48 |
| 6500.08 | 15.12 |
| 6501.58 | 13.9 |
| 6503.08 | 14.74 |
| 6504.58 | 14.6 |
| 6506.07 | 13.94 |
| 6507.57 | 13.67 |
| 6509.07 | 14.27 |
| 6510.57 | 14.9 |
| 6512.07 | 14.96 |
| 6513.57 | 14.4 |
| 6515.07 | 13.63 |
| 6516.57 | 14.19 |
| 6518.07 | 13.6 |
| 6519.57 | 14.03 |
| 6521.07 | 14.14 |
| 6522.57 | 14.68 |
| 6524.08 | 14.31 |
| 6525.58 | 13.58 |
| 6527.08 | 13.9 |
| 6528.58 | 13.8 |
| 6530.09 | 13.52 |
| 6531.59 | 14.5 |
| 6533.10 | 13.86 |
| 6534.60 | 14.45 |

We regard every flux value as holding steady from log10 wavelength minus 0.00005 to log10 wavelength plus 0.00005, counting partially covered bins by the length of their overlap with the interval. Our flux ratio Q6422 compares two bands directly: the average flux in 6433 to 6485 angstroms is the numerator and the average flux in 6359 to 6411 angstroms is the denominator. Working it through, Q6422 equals 0.98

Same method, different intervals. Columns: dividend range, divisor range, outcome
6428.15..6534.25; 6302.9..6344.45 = 0.98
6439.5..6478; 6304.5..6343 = 0.97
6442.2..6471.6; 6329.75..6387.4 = 0.97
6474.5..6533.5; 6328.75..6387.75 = 0.96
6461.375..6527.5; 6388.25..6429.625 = 0.99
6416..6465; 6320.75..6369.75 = 0.96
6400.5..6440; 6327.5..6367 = 0.97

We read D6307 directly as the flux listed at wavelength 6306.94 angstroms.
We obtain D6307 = 15.14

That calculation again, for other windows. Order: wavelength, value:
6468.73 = 14.14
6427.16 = 13.49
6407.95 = 14.47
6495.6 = 13.7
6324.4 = 16.34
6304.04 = 13.52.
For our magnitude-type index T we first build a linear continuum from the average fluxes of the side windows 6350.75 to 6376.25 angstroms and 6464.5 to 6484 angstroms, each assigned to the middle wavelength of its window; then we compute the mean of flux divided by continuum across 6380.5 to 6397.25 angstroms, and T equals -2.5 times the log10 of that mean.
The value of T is -0.03 mag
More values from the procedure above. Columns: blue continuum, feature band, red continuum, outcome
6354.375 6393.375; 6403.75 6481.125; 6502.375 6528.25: 0.01 mag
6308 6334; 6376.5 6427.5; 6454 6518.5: -0.01 mag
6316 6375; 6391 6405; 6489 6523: 0.00 mag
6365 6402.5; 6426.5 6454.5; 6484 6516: 0.01 mag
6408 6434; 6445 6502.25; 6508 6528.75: 0.01 mag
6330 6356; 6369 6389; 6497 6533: 0.01 mag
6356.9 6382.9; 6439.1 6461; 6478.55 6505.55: 0.02 mag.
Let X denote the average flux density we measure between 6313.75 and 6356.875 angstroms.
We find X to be 14.7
